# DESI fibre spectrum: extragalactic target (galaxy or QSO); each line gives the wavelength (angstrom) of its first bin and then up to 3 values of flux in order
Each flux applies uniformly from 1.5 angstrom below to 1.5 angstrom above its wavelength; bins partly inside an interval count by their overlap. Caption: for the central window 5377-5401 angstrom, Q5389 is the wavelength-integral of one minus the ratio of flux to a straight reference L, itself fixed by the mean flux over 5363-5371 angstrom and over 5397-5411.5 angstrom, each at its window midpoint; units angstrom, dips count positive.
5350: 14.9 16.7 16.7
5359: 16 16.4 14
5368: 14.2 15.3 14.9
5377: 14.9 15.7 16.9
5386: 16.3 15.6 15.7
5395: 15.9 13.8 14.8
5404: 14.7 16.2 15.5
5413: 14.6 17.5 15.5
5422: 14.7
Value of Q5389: -1.3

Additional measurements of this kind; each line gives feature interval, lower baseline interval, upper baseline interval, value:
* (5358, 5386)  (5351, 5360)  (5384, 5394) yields 1.3 angstrom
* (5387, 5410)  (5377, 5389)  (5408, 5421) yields 0.9 angstrom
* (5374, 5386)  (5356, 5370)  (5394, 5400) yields -0.6 angstrom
